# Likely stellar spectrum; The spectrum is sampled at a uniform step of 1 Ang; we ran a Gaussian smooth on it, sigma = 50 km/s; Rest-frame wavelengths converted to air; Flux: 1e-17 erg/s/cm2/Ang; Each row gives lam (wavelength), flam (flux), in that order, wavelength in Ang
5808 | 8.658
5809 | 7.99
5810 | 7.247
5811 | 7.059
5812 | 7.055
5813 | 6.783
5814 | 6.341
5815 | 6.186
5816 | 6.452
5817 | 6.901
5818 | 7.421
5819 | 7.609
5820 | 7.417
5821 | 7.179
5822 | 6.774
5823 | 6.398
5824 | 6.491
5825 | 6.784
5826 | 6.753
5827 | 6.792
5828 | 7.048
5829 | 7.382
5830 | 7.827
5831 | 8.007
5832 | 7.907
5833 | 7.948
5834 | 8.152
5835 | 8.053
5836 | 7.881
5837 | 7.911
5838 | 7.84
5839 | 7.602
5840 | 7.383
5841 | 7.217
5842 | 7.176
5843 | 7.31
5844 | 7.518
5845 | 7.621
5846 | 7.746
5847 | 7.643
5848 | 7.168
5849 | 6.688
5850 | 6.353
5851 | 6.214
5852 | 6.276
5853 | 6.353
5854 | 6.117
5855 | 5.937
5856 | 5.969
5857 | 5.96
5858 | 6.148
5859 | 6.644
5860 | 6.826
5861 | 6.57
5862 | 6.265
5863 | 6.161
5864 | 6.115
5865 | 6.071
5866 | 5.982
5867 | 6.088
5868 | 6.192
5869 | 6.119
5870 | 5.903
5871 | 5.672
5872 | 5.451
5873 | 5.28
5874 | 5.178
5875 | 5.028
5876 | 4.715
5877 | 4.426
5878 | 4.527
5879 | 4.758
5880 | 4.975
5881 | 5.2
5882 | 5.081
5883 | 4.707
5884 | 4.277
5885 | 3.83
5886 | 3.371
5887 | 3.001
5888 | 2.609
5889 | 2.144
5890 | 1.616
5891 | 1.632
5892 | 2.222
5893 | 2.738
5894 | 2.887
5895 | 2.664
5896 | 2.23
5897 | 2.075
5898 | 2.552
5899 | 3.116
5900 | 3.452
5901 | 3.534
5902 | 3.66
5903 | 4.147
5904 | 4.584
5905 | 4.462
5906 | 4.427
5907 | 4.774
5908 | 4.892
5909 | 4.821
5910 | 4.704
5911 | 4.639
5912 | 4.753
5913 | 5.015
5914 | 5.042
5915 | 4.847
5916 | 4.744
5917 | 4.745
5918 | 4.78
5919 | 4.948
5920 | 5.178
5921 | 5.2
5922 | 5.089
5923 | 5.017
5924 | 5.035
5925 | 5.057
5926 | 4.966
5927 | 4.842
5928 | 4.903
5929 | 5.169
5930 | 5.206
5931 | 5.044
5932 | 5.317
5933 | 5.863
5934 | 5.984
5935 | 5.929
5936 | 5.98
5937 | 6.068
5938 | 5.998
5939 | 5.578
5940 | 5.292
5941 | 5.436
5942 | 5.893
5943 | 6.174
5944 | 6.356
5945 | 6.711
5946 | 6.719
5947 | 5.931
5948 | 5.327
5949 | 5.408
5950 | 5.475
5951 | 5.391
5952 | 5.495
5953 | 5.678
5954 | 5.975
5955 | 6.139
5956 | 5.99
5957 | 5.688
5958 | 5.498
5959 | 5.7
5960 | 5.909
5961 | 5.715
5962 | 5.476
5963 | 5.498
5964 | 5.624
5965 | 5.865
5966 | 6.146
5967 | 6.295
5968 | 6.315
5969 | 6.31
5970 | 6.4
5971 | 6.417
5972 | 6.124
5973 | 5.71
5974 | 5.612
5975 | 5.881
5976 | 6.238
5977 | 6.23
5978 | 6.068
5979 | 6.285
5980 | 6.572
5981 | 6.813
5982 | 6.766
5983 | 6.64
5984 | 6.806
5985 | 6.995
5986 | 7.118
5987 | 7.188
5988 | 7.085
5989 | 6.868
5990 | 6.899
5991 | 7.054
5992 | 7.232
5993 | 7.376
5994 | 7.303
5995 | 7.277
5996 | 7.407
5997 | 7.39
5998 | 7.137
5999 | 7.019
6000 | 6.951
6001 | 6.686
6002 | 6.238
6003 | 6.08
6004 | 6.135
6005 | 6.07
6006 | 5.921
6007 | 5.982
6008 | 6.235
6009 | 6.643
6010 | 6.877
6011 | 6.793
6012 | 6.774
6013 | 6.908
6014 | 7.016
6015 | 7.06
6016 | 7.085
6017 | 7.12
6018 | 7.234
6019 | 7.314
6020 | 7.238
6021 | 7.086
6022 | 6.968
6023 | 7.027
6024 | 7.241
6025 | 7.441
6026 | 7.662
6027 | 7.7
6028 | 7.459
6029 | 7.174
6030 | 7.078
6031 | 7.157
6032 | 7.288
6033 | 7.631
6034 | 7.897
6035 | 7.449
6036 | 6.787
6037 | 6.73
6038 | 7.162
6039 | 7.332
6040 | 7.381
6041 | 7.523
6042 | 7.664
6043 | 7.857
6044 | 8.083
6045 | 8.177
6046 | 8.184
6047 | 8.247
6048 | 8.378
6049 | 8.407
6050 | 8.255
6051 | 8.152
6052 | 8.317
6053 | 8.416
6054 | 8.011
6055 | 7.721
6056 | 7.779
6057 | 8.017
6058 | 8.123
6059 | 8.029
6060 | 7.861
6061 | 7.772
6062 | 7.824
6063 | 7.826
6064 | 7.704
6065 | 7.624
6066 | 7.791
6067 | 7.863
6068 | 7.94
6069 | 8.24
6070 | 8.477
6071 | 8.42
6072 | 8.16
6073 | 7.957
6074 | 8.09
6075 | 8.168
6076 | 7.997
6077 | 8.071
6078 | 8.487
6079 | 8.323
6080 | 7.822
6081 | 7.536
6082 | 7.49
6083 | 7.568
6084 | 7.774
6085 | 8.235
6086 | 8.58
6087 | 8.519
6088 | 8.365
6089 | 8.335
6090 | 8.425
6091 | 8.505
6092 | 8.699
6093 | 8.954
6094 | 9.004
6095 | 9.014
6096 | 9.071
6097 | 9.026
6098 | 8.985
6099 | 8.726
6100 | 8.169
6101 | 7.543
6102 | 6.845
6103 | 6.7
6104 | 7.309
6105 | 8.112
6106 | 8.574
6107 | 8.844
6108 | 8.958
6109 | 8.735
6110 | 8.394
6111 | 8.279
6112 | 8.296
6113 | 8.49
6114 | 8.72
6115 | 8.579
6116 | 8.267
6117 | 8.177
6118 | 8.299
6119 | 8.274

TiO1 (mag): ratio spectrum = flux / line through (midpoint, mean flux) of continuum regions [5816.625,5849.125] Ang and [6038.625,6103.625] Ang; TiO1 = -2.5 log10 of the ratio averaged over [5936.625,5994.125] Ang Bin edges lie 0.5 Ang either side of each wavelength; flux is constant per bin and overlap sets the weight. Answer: 0.25 mag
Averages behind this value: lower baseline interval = 7.39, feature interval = 6.18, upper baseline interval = 8.1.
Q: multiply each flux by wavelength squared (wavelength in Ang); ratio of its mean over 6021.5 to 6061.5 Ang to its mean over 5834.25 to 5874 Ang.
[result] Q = 1.23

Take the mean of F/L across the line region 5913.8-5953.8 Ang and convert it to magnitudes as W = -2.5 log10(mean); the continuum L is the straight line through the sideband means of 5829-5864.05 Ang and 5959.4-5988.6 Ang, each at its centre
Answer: 0.19 mag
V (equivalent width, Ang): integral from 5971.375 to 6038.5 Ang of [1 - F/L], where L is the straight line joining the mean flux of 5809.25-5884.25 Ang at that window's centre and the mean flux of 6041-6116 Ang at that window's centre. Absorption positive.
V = 7.0 Ang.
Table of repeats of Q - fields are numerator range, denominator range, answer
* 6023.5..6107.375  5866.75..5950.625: 1.78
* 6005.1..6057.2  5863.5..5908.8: 1.85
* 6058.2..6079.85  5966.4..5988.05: 1.29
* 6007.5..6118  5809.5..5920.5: 1.50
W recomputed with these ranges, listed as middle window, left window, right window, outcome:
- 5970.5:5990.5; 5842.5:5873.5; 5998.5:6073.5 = 0.096 mag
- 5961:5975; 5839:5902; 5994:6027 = 0.069 mag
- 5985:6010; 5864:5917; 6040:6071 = -0.021 mag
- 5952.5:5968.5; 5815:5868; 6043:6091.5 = 0.277 mag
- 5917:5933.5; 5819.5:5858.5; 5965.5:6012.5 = 0.317 mag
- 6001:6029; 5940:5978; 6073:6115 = 0.005 mag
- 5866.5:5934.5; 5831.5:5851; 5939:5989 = 0.466 mag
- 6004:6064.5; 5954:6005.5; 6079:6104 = -0.016 mag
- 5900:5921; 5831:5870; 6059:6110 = 0.483 mag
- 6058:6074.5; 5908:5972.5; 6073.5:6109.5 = -0.023 mag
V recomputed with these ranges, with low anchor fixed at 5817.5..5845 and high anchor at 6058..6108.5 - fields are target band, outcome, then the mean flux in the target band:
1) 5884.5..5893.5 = 5.9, 2.57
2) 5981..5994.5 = 1.5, 7.02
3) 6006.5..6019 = 1.8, 6.83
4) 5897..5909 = 5.8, 3.92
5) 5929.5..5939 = 2.5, 5.7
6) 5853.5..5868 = 2.5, 6.2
